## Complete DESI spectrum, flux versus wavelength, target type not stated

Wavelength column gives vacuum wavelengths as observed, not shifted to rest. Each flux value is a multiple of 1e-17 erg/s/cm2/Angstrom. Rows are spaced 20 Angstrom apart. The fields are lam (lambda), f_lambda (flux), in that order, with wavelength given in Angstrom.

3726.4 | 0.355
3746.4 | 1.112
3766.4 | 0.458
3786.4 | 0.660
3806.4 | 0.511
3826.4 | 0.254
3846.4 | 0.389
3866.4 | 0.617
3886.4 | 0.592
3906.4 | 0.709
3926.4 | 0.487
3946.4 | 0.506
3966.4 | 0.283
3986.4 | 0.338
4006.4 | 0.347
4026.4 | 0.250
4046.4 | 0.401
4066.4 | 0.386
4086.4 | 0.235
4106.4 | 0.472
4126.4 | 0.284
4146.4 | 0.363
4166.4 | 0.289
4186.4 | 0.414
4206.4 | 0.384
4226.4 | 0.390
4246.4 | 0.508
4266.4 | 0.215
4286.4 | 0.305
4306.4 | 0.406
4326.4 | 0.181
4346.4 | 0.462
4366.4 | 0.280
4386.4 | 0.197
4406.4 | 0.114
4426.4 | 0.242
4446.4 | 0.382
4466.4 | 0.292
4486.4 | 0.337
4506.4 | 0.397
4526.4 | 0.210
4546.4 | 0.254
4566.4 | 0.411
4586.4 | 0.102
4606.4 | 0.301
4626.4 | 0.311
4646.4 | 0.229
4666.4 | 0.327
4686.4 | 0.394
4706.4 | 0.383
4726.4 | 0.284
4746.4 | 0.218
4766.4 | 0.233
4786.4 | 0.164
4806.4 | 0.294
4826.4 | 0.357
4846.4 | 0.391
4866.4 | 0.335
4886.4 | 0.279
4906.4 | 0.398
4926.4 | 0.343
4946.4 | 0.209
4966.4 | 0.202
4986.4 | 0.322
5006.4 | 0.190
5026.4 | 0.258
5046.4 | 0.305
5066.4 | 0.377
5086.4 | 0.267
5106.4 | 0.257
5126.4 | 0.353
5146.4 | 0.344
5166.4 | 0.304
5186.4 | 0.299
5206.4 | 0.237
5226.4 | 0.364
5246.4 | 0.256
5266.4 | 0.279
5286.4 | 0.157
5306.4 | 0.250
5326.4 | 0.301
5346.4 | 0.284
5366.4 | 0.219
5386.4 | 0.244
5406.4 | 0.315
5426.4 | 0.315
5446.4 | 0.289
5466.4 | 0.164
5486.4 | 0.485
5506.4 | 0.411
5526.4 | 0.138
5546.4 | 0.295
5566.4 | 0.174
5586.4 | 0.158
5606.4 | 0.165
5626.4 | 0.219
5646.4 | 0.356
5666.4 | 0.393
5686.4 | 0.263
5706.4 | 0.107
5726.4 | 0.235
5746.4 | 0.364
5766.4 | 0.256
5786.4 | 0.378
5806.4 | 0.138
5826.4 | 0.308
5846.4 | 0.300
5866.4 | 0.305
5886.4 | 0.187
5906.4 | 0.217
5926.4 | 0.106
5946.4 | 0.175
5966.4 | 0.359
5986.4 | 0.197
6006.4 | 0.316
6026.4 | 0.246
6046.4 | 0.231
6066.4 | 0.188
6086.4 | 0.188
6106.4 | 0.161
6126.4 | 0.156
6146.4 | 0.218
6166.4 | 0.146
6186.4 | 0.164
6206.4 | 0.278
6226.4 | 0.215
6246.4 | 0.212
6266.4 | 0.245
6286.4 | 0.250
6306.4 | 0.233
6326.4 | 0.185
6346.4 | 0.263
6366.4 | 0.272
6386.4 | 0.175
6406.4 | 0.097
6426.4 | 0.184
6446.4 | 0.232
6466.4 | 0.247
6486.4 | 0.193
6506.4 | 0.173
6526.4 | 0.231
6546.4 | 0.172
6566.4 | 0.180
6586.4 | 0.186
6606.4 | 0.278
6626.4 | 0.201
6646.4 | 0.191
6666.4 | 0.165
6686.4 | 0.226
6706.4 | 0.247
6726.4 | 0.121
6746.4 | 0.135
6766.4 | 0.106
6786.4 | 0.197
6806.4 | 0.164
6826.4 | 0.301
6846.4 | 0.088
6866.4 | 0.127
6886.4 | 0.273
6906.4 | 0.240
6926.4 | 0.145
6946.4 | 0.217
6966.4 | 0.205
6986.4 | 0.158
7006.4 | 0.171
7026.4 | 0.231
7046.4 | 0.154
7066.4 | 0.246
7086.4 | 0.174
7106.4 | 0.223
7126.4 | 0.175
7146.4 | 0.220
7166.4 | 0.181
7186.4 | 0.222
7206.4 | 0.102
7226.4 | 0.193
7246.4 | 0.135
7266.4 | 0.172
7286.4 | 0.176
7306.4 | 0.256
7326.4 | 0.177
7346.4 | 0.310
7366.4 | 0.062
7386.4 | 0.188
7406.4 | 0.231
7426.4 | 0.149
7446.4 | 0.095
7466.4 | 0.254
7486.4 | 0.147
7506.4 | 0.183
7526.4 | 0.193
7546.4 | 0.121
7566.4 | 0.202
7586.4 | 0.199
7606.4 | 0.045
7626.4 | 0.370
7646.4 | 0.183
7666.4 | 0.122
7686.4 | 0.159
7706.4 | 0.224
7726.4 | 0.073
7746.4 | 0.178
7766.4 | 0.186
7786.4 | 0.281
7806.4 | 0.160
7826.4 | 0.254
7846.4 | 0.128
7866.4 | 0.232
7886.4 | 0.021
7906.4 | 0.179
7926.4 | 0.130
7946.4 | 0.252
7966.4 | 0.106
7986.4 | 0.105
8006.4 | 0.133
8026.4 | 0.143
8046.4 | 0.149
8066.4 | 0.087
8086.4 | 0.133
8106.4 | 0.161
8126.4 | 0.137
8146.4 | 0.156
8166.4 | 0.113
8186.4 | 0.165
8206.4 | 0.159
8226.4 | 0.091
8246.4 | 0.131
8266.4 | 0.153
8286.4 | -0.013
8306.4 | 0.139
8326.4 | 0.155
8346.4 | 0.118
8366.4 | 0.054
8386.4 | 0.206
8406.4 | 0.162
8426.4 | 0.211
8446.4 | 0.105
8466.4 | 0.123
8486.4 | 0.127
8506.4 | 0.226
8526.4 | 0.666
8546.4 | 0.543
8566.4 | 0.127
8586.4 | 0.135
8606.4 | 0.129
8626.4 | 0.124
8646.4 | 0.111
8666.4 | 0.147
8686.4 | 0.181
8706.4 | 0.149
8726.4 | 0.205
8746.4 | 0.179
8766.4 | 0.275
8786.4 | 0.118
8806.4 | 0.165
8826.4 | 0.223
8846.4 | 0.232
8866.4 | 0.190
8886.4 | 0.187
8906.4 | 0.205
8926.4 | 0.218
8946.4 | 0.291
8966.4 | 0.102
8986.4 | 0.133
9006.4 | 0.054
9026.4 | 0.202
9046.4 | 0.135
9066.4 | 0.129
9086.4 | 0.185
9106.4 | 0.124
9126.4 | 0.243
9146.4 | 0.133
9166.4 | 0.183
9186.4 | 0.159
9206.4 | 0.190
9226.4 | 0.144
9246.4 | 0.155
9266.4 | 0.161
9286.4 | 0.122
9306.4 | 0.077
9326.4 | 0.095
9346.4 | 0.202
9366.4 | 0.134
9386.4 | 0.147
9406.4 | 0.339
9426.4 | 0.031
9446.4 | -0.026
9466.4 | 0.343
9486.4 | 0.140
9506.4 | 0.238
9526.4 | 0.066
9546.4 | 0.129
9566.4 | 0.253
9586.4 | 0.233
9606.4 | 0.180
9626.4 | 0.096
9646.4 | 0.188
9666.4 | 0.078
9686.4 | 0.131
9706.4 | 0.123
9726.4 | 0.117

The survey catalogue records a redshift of 1.29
